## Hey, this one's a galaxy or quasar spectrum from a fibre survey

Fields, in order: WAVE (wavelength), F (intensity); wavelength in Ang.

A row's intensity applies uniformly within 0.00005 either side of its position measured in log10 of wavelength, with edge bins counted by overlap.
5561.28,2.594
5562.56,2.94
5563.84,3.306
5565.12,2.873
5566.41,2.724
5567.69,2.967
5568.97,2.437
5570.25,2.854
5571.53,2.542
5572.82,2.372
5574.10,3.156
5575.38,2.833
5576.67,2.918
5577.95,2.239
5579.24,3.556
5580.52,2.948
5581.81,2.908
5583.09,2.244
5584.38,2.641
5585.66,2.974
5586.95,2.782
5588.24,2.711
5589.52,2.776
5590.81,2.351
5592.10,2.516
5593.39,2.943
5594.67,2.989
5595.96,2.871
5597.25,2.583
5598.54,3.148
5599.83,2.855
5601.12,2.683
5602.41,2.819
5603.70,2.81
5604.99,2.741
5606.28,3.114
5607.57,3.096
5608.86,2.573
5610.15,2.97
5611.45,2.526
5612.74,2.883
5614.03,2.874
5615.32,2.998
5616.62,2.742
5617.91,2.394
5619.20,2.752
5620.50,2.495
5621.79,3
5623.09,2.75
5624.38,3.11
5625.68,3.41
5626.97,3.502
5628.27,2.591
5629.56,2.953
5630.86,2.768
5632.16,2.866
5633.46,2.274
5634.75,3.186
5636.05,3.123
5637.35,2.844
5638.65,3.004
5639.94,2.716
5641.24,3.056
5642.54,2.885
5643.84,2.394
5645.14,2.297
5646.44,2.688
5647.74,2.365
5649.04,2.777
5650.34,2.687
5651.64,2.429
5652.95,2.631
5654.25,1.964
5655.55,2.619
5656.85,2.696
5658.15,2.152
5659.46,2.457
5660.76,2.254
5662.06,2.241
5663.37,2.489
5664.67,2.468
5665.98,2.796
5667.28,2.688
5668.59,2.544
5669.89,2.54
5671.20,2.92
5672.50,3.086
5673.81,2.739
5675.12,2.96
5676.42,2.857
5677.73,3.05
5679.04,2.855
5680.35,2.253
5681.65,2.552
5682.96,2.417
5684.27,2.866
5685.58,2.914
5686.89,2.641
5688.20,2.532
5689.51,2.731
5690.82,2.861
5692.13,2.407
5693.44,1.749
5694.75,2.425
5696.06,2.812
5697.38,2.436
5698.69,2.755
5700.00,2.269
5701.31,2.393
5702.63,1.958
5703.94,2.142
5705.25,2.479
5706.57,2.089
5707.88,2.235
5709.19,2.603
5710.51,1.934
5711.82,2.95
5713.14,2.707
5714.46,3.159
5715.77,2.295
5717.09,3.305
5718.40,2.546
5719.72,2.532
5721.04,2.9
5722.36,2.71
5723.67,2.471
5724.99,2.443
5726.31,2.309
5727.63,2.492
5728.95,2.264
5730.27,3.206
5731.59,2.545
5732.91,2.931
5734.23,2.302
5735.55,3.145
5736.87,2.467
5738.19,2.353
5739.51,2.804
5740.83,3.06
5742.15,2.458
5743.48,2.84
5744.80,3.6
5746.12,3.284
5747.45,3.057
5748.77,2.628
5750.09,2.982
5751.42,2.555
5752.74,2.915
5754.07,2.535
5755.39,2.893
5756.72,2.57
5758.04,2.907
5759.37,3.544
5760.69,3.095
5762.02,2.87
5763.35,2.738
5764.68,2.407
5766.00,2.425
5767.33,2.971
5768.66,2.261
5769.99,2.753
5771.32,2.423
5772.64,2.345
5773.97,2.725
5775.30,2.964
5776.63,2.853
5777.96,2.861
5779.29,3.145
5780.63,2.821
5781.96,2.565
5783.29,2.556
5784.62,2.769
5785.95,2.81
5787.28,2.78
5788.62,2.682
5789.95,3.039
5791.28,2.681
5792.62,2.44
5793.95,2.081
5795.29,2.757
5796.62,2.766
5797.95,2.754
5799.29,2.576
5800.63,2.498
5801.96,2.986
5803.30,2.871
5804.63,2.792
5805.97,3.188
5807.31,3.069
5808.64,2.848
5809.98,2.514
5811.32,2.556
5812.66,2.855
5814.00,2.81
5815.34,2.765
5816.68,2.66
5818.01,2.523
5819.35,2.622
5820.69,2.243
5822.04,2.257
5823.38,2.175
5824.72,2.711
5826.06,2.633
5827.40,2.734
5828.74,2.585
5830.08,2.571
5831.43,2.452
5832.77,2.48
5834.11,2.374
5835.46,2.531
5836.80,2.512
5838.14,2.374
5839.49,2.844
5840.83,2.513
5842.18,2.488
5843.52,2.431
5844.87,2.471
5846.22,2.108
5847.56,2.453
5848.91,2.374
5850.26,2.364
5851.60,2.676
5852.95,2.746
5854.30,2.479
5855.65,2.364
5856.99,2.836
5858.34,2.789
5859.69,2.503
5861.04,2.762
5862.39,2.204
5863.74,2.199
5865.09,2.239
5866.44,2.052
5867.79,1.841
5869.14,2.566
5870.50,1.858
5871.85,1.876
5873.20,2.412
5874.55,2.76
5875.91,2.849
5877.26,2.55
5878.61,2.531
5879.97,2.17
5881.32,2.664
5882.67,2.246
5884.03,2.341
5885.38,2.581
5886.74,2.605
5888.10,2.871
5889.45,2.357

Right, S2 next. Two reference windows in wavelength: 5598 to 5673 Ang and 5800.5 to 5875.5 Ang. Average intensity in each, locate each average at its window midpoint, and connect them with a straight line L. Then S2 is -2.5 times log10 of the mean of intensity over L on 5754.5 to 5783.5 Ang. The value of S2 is -0.07 mag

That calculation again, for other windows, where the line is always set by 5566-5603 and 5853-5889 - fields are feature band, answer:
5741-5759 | -0.12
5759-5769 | -0.09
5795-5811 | -0.12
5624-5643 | -0.09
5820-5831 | 0.00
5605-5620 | -0.03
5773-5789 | -0.10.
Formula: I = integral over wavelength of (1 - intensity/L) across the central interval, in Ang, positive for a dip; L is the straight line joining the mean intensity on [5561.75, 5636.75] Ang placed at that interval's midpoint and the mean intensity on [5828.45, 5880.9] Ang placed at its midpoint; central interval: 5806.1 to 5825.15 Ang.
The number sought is -1.0 Ang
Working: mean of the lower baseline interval 2.83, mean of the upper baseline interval 2.44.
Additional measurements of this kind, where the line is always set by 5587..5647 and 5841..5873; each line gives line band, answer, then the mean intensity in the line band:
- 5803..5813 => -1.48 Ang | 2.84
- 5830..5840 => -0.37 Ang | 2.51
